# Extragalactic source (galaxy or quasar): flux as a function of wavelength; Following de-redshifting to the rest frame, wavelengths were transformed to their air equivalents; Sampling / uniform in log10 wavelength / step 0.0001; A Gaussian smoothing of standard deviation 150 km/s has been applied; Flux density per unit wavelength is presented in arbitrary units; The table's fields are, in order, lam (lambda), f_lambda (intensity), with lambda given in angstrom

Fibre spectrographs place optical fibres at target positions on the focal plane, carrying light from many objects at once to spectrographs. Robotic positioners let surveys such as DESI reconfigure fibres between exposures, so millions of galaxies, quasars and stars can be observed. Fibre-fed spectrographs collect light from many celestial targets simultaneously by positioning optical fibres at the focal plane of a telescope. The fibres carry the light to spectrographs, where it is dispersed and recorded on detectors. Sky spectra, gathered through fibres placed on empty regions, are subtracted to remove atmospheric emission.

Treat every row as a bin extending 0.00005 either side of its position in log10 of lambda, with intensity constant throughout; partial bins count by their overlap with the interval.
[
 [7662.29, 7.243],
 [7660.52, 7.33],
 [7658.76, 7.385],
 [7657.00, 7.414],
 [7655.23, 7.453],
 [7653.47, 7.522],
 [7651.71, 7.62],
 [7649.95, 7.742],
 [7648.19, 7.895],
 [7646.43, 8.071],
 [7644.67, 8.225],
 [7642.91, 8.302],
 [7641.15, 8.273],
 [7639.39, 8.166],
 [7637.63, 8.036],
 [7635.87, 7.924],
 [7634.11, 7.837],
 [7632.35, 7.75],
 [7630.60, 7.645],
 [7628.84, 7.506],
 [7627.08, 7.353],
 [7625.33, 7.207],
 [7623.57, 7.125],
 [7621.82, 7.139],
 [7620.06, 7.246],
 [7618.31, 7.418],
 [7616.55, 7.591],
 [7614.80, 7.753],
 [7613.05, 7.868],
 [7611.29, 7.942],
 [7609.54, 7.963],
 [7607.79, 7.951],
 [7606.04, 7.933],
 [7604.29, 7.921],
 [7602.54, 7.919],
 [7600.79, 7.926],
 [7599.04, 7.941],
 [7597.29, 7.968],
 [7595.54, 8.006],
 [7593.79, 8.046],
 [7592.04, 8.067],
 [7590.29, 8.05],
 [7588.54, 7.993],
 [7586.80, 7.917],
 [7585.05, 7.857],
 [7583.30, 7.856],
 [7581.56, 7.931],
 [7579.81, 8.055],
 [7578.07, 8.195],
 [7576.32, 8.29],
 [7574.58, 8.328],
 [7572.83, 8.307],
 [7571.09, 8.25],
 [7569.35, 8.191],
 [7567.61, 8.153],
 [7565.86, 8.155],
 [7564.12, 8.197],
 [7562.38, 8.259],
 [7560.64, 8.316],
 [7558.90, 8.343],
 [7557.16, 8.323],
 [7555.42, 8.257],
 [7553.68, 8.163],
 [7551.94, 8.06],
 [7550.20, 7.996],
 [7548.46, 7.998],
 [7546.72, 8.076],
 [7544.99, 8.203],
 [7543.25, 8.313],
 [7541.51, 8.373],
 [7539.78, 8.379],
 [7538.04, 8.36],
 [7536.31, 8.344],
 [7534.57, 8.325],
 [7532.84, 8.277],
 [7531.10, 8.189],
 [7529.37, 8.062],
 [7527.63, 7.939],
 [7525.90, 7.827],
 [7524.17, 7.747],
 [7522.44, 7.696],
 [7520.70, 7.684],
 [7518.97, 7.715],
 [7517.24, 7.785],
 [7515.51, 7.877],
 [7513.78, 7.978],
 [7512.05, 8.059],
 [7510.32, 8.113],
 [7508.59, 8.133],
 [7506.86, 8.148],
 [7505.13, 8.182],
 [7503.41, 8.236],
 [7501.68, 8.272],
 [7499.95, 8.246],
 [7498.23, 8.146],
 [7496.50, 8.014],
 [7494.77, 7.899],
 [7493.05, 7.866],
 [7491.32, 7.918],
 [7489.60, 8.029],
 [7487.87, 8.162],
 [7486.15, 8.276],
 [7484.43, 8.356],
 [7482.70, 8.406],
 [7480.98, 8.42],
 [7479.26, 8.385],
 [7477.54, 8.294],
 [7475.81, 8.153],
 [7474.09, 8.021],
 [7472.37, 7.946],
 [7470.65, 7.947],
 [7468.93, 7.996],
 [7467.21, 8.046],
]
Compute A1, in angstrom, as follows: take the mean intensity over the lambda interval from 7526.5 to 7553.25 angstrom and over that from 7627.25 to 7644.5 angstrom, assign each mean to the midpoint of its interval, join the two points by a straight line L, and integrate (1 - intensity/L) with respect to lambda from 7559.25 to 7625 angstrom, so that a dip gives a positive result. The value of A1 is 0.8 angstrom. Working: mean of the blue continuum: 8.19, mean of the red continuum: 7.92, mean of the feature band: 7.94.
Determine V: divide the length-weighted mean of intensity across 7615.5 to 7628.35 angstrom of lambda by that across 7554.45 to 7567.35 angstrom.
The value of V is 0.89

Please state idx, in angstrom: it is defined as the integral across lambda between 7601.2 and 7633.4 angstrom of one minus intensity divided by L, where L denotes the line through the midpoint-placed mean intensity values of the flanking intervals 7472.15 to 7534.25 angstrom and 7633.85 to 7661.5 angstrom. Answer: 1.00 angstrom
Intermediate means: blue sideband 8.07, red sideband 7.82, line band 7.63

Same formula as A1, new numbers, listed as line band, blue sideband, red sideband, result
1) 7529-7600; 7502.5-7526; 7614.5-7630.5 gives -4.4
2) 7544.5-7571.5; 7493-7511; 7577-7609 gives -0.5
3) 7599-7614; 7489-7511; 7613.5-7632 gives -0.8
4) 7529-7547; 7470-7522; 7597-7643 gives -0.7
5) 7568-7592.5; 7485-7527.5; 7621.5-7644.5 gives -0.8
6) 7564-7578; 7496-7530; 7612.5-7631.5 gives -1.0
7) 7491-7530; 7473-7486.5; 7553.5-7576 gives 1.4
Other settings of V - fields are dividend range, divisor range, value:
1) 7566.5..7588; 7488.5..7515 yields 1.00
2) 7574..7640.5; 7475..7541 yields 0.97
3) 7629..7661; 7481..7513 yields 0.96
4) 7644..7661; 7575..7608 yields 0.96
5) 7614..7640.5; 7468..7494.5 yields 0.93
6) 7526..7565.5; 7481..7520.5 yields 1.02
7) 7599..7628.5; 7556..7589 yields 0.94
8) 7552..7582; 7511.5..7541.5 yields 1.02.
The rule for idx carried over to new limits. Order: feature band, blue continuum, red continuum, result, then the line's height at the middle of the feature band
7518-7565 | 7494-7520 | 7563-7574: 0.09 angstrom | 8.14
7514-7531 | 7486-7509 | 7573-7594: 0.53 angstrom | 8.09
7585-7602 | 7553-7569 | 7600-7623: -0.15 angstrom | 7.91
